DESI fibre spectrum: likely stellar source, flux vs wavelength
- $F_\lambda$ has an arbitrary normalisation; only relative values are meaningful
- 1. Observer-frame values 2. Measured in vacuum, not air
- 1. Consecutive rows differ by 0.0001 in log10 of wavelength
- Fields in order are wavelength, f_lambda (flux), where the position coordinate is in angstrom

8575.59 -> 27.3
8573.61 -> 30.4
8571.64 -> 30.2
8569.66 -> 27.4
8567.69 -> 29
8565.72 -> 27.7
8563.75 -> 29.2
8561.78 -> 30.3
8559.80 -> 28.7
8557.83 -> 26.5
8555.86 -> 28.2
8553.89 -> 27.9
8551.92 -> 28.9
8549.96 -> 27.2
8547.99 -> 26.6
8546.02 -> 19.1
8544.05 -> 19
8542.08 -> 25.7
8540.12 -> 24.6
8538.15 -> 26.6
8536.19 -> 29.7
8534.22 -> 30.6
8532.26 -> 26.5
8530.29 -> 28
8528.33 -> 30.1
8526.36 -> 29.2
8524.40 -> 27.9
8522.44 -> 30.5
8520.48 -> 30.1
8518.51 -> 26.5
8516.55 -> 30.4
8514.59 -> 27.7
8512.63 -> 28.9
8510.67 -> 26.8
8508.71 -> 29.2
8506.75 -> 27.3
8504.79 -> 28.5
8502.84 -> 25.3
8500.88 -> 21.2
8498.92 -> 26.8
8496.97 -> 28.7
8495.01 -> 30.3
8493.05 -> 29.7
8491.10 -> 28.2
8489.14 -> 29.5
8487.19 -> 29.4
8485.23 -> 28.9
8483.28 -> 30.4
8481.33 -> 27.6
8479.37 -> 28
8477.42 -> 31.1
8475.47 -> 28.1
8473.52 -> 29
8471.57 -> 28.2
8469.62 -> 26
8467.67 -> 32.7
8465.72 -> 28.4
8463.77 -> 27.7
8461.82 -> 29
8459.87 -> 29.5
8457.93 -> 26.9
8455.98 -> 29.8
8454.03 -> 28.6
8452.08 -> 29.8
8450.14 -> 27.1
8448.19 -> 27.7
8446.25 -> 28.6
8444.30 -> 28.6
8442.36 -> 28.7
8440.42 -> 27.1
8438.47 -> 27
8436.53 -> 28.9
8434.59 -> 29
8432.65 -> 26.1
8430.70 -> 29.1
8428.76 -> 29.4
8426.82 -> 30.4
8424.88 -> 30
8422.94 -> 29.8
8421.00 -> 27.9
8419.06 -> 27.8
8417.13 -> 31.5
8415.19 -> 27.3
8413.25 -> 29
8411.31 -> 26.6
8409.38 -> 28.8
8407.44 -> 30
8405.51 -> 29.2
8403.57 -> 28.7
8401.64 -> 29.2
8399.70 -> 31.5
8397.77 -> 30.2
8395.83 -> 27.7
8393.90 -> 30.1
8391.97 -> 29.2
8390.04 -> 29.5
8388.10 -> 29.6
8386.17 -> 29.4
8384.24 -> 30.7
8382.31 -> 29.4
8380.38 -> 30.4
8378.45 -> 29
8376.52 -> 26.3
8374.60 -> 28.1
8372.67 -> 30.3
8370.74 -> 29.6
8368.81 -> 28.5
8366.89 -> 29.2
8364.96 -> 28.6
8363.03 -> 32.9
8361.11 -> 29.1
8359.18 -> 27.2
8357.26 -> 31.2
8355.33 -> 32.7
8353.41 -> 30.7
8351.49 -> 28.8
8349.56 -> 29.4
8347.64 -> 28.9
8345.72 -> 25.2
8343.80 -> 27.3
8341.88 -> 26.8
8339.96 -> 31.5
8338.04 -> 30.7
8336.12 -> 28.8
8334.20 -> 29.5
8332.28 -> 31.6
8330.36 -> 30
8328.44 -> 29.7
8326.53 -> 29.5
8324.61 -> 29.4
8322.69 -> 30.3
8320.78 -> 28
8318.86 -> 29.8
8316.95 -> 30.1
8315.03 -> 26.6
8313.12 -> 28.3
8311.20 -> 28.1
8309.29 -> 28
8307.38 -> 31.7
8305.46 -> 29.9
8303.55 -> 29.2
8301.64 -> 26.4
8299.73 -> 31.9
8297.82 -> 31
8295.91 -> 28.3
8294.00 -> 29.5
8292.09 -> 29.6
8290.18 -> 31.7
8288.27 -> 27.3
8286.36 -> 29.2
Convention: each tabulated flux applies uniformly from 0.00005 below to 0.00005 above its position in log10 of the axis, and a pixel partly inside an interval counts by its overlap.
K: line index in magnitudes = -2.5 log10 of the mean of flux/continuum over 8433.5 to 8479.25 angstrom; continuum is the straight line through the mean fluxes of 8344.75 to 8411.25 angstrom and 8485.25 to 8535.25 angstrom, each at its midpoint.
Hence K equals 0.01 mag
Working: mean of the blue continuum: 29.4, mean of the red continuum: 28.3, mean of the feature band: 28.6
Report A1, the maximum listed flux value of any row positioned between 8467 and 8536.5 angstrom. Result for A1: 32.7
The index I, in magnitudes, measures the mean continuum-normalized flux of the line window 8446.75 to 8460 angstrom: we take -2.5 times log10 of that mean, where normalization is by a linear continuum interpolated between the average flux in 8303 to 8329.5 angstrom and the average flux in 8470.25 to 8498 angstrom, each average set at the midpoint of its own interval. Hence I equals 0.02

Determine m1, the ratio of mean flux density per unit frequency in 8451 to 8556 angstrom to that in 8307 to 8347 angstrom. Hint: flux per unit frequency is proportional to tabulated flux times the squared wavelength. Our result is 1.00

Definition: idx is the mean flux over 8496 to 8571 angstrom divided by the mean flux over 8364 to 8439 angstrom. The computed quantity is 0.94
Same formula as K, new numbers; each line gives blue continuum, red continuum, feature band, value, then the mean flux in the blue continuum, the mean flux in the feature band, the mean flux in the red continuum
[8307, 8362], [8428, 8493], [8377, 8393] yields -0.020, 29.2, 29.5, 28.6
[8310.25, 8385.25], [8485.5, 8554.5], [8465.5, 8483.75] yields -0.036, 29.3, 28.9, 27.5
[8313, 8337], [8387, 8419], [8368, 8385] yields 0.005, 29.4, 29.1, 29.2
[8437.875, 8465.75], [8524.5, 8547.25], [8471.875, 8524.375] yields -0.045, 28.3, 28.4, 26.3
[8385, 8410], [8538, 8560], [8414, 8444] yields 0.000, 29.5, 28.7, 25.6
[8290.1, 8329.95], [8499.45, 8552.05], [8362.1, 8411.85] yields -0.031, 29.3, 29.4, 27.1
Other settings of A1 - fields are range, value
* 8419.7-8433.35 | 30.4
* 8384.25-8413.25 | 31.5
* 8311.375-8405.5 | 32.9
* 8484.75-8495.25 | 30.3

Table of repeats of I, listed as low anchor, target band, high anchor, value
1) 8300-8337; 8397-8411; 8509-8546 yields -0.04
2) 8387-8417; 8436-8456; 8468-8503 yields 0.02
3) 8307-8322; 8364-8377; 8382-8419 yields 0.01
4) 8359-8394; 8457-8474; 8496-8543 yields -0.01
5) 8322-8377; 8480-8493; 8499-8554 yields -0.05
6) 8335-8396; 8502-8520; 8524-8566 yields -0.01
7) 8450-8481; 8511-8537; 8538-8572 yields -0.05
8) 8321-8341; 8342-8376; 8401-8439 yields 0.02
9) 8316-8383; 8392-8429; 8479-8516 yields -0.01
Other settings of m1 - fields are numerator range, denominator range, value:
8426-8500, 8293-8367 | 1.01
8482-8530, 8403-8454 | 1.01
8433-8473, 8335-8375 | 0.99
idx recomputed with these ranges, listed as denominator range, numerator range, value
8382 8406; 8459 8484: 0.98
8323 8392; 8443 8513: 0.96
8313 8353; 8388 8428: 1.00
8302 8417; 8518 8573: 0.94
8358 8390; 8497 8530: 0.95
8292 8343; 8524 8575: 0.94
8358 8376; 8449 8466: 0.98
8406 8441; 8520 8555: 0.94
